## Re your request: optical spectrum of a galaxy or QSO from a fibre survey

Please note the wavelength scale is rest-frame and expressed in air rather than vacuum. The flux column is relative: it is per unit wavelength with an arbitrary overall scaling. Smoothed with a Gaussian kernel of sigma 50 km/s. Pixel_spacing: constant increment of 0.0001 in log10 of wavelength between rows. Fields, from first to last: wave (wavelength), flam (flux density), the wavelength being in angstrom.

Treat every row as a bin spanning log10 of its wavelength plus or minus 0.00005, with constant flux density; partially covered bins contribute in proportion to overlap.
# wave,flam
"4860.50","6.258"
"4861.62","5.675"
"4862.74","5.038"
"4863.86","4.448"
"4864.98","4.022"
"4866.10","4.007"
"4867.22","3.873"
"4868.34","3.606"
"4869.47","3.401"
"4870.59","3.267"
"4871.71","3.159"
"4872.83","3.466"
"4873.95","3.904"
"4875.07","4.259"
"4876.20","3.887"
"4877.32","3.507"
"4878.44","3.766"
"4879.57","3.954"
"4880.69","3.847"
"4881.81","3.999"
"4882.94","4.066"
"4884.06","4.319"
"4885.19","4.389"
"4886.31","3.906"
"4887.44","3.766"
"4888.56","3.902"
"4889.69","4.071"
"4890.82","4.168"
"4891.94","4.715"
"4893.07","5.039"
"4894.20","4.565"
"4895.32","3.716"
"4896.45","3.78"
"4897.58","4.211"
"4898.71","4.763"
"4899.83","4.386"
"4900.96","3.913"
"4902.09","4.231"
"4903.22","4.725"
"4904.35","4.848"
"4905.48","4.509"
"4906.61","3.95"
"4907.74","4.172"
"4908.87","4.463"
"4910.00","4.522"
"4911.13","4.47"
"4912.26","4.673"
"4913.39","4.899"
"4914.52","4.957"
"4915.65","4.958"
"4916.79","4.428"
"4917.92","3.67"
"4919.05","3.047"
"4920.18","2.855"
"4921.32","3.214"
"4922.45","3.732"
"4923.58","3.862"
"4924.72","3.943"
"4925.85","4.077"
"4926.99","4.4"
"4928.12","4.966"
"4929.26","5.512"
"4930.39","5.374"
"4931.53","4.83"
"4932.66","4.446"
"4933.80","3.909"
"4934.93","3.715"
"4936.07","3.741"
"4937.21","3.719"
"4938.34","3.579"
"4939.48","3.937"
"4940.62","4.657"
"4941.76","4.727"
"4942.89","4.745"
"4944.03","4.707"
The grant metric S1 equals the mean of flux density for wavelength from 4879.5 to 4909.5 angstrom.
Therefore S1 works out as 4.24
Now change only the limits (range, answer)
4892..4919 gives 4.41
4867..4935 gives 4.15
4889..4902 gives 4.29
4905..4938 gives 4.24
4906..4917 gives 4.55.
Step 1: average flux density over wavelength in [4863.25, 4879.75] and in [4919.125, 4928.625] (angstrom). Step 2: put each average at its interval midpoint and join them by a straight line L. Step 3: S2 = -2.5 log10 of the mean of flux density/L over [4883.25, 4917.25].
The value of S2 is -0.15 mag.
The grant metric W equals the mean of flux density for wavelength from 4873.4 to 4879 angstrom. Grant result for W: 3.87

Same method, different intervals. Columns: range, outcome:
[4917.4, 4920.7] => 3.19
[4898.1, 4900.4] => 4.57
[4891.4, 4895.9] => 4.5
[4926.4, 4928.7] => 4.67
